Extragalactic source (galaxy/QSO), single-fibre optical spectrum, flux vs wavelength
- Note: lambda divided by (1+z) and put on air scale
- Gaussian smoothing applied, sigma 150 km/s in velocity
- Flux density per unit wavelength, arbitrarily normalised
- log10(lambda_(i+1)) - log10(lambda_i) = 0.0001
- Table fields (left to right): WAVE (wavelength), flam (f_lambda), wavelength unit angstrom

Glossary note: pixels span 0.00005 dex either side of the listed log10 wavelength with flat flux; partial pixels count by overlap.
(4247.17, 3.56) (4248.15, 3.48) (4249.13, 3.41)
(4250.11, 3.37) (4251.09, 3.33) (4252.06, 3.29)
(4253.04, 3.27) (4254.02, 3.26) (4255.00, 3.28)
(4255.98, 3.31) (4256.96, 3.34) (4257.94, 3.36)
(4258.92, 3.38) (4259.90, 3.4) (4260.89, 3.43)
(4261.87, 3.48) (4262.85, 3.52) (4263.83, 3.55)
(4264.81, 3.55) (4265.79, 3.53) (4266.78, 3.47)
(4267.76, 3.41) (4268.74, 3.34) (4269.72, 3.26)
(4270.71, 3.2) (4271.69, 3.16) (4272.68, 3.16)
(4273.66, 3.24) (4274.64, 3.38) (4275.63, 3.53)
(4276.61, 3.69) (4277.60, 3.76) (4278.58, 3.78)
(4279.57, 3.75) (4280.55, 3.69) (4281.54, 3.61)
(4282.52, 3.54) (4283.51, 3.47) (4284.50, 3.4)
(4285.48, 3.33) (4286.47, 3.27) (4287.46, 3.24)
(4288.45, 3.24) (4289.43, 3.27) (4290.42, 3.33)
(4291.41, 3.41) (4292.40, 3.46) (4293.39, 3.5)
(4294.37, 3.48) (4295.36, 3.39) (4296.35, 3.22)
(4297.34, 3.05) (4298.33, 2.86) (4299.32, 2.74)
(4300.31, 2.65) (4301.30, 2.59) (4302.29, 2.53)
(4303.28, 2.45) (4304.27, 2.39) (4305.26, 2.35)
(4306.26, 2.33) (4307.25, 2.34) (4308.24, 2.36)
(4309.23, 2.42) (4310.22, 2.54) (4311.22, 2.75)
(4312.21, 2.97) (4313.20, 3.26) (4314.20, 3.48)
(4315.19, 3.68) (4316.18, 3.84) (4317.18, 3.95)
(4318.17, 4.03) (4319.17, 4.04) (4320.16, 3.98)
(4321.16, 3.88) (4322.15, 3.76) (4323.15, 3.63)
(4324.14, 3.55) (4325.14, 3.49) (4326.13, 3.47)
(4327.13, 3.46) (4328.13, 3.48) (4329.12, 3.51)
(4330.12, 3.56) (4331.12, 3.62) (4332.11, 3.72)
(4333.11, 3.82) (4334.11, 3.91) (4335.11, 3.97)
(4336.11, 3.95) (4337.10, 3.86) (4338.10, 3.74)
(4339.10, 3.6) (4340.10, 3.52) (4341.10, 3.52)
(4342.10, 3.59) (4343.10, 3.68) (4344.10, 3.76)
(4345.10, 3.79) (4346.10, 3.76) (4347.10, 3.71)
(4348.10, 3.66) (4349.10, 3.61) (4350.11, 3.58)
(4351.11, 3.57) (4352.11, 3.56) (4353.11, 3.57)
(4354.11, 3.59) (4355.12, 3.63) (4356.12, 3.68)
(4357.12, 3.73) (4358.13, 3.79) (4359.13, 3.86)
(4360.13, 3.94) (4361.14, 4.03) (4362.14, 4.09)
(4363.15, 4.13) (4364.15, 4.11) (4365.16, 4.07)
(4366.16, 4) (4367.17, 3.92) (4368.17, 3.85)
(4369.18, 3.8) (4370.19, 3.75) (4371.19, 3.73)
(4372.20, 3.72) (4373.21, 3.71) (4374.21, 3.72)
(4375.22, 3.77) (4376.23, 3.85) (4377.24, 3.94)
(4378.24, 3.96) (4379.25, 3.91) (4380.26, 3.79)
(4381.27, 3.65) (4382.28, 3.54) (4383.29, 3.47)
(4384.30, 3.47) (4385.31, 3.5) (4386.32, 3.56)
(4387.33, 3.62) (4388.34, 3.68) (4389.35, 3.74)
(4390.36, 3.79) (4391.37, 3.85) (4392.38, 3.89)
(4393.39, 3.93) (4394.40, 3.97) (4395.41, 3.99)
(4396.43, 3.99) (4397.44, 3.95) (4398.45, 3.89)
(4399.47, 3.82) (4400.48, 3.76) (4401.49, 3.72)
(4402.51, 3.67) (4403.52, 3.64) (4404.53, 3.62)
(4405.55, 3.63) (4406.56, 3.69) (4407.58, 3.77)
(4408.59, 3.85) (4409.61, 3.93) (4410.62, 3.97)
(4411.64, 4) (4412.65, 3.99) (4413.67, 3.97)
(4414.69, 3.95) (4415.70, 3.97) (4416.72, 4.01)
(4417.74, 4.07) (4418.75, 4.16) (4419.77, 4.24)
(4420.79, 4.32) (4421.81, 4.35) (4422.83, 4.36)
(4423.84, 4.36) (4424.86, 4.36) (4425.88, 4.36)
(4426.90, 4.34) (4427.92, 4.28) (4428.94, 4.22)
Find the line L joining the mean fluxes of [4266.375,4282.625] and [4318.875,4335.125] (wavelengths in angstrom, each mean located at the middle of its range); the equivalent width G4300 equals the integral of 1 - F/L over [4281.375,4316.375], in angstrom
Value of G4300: 5.2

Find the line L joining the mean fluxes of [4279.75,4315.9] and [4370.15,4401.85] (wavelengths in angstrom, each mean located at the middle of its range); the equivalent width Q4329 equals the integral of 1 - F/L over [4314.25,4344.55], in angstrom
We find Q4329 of -3.7 angstrom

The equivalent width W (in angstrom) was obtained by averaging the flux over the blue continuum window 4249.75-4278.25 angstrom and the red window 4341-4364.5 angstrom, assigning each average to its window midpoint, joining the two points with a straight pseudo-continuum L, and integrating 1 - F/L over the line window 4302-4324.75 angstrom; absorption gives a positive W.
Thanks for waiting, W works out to 2.75 angstrom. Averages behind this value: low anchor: 3.39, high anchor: 3.75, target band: 3.16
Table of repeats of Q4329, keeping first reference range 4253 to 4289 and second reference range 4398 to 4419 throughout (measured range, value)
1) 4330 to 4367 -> -1.0 angstrom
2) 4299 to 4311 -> 3.6 angstrom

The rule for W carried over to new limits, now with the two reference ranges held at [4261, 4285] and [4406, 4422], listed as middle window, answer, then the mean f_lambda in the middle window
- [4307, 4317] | 1.70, 3.01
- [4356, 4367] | -0.42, 3.96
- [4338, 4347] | 0.19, 3.66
